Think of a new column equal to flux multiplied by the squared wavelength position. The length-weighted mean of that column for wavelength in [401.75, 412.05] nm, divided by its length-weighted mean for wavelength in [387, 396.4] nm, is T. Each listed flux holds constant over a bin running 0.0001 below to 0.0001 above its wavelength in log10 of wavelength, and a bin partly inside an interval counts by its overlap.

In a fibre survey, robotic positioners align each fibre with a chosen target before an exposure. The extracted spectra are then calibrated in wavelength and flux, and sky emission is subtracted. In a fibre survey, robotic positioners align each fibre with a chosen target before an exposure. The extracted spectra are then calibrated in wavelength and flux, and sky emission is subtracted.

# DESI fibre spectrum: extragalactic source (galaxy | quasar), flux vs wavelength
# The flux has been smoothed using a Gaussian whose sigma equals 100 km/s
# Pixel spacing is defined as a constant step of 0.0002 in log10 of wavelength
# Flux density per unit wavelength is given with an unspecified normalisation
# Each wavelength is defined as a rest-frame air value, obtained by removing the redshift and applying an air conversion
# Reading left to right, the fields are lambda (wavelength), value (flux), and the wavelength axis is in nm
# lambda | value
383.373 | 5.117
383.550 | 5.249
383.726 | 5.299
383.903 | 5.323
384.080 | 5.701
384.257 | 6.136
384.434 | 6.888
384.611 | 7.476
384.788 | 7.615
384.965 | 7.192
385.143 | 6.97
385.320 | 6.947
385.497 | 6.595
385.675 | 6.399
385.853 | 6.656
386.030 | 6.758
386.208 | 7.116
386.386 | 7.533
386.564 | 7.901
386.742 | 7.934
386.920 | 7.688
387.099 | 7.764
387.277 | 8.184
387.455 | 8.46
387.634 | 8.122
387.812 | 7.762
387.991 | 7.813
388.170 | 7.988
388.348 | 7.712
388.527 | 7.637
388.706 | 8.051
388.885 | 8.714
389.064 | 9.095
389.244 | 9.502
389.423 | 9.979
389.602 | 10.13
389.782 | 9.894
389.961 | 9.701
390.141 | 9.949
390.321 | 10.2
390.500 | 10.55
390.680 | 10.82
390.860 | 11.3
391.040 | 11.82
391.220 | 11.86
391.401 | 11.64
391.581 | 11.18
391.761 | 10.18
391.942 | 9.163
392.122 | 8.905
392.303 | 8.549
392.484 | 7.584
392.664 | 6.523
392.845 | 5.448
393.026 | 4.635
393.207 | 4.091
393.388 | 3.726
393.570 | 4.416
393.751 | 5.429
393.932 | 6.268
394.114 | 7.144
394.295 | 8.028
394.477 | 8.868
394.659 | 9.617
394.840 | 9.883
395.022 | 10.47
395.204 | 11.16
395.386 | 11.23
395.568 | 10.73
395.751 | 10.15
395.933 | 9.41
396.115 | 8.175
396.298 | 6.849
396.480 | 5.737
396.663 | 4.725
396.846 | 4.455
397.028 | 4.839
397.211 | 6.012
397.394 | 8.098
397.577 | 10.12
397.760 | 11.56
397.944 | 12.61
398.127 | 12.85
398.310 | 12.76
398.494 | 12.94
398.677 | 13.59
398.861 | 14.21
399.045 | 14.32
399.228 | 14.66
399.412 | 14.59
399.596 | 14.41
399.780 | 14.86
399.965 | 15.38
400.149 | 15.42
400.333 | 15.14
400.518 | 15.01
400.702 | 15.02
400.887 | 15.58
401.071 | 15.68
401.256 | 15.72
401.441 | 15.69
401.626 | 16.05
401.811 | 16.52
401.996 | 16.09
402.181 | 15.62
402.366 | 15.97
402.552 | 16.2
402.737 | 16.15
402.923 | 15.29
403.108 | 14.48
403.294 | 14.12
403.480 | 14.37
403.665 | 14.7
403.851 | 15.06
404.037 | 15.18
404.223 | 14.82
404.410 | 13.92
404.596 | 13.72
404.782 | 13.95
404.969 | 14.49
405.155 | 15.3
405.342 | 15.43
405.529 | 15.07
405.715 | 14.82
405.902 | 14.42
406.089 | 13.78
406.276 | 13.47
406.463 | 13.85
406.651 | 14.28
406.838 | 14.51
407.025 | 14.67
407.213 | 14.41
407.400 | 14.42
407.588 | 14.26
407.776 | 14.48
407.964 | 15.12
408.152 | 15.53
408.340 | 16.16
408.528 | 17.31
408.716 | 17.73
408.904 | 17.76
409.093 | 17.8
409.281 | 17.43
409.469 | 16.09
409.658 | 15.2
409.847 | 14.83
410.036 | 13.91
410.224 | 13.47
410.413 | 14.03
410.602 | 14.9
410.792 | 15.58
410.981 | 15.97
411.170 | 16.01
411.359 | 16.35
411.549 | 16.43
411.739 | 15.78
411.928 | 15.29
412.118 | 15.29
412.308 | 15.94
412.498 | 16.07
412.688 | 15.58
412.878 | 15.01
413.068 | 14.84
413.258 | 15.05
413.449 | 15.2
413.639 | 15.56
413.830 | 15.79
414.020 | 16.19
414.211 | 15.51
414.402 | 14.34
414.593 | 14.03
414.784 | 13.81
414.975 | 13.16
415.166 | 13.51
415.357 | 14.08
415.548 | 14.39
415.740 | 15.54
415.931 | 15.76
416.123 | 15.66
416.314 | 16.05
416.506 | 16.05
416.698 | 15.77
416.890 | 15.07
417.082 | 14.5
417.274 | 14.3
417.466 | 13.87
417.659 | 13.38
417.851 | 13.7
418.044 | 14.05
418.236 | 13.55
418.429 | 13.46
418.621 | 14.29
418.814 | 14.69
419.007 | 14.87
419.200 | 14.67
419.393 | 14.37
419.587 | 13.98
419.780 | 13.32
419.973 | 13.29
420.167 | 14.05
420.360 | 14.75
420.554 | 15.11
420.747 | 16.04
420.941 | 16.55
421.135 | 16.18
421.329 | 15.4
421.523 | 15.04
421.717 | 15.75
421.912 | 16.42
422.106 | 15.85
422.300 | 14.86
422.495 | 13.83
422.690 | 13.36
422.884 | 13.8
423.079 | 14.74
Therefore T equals 1.9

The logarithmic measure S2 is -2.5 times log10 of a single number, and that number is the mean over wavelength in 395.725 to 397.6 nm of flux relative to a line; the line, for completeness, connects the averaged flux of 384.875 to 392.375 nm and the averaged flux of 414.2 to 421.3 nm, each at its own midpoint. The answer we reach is 0.44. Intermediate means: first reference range 8.78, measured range 6.93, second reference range 14.6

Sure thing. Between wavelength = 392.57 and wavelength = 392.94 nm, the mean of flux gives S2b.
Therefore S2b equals 6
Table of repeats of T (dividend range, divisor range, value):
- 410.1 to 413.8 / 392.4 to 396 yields 2.17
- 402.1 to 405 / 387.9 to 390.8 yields 1.73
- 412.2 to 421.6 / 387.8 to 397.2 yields 1.98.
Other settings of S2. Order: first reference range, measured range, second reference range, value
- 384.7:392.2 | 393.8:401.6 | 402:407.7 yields 0.09 mag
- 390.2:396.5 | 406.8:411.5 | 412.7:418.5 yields -0.20 mag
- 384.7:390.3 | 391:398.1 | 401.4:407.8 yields 0.29 mag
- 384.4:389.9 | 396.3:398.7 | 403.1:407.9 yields 0.28 mag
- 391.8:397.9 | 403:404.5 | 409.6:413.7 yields -0.24 mag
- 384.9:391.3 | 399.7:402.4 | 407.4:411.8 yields -0.21 mag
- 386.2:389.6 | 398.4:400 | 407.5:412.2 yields -0.18 mag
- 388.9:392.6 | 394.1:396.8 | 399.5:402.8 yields 0.38 mag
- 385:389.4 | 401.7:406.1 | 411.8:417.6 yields -0.23 mag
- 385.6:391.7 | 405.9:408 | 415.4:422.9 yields -0.15 mag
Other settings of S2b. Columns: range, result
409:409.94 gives 16.3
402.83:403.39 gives 14.6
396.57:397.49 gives 5.65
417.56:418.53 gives 13.6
